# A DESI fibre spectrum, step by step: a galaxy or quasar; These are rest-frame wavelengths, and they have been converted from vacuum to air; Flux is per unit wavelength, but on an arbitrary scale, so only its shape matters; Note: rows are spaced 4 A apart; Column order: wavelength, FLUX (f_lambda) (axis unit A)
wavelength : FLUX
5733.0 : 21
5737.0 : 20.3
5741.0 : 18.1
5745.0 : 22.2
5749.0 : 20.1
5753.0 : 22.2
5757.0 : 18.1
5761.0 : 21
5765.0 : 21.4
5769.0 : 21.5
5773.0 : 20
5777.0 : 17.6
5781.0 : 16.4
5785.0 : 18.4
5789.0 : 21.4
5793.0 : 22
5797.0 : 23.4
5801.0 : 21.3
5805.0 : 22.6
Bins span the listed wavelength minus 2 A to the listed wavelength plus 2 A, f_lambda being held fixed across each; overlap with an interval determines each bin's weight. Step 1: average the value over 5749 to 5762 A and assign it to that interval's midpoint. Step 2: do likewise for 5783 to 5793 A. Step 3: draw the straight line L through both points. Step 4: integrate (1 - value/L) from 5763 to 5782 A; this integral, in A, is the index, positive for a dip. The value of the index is 0.7 A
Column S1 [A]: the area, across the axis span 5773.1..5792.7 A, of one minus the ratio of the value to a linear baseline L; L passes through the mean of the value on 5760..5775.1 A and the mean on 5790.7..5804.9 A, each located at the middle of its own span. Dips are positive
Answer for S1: 2.5 A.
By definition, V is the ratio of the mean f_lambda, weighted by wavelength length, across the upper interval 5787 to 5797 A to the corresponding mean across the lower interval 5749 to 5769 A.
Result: 1.1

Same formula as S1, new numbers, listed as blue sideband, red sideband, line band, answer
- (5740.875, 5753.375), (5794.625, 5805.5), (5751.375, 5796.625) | 3.2 A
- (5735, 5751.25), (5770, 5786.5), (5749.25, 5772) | -1.8 A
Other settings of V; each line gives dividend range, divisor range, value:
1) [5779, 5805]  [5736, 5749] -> 1.02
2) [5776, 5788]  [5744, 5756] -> 0.84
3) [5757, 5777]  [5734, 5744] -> 1.03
